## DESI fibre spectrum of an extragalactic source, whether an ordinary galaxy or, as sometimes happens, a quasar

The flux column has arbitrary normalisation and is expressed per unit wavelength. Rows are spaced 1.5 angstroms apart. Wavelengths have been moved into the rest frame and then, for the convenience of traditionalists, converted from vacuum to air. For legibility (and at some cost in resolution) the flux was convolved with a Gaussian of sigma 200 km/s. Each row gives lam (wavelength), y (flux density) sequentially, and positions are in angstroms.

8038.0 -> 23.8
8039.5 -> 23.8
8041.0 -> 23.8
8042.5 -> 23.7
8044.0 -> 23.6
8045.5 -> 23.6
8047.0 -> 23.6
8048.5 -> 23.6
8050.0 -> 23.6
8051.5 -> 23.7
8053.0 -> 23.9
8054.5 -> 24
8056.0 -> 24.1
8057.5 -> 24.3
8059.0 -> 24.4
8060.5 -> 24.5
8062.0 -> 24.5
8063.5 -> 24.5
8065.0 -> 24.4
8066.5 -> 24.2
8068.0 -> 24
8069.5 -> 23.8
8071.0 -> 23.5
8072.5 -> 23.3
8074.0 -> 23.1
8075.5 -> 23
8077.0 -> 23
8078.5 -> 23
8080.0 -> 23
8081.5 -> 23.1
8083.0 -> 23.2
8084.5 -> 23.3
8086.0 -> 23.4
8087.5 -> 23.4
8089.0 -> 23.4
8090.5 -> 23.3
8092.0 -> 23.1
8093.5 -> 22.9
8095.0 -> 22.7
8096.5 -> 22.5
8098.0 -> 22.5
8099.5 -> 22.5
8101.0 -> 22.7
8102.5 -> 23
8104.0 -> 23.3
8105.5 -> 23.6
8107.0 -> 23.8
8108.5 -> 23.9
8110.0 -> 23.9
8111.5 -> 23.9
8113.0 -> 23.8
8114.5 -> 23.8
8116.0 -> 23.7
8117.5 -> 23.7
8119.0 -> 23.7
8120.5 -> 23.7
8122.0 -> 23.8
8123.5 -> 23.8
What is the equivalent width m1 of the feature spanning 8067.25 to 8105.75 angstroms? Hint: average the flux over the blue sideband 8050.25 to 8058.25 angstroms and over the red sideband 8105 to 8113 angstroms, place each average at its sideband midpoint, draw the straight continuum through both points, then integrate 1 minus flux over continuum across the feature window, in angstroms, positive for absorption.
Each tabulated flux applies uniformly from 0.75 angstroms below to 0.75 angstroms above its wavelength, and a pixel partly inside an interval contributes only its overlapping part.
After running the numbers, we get 1.22 angstroms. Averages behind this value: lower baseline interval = 24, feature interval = 23.1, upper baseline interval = 23.8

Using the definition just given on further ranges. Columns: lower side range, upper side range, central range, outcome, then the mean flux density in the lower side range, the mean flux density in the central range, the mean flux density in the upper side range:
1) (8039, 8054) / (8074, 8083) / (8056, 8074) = -0.59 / 23.7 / 24.1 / 23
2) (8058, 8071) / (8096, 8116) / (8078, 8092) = 0.33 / 24.2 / 23.2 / 23.3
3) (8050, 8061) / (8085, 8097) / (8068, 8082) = 0.18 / 24.1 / 23.2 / 23.1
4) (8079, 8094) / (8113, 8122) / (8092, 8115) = 0.25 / 23.2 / 23.2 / 23.7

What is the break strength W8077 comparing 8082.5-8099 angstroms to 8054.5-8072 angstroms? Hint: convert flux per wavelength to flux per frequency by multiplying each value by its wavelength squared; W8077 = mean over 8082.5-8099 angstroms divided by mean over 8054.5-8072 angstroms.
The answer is 0.96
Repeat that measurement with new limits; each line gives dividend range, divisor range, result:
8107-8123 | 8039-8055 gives 1.02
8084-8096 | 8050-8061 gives 0.97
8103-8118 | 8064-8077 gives 1.01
